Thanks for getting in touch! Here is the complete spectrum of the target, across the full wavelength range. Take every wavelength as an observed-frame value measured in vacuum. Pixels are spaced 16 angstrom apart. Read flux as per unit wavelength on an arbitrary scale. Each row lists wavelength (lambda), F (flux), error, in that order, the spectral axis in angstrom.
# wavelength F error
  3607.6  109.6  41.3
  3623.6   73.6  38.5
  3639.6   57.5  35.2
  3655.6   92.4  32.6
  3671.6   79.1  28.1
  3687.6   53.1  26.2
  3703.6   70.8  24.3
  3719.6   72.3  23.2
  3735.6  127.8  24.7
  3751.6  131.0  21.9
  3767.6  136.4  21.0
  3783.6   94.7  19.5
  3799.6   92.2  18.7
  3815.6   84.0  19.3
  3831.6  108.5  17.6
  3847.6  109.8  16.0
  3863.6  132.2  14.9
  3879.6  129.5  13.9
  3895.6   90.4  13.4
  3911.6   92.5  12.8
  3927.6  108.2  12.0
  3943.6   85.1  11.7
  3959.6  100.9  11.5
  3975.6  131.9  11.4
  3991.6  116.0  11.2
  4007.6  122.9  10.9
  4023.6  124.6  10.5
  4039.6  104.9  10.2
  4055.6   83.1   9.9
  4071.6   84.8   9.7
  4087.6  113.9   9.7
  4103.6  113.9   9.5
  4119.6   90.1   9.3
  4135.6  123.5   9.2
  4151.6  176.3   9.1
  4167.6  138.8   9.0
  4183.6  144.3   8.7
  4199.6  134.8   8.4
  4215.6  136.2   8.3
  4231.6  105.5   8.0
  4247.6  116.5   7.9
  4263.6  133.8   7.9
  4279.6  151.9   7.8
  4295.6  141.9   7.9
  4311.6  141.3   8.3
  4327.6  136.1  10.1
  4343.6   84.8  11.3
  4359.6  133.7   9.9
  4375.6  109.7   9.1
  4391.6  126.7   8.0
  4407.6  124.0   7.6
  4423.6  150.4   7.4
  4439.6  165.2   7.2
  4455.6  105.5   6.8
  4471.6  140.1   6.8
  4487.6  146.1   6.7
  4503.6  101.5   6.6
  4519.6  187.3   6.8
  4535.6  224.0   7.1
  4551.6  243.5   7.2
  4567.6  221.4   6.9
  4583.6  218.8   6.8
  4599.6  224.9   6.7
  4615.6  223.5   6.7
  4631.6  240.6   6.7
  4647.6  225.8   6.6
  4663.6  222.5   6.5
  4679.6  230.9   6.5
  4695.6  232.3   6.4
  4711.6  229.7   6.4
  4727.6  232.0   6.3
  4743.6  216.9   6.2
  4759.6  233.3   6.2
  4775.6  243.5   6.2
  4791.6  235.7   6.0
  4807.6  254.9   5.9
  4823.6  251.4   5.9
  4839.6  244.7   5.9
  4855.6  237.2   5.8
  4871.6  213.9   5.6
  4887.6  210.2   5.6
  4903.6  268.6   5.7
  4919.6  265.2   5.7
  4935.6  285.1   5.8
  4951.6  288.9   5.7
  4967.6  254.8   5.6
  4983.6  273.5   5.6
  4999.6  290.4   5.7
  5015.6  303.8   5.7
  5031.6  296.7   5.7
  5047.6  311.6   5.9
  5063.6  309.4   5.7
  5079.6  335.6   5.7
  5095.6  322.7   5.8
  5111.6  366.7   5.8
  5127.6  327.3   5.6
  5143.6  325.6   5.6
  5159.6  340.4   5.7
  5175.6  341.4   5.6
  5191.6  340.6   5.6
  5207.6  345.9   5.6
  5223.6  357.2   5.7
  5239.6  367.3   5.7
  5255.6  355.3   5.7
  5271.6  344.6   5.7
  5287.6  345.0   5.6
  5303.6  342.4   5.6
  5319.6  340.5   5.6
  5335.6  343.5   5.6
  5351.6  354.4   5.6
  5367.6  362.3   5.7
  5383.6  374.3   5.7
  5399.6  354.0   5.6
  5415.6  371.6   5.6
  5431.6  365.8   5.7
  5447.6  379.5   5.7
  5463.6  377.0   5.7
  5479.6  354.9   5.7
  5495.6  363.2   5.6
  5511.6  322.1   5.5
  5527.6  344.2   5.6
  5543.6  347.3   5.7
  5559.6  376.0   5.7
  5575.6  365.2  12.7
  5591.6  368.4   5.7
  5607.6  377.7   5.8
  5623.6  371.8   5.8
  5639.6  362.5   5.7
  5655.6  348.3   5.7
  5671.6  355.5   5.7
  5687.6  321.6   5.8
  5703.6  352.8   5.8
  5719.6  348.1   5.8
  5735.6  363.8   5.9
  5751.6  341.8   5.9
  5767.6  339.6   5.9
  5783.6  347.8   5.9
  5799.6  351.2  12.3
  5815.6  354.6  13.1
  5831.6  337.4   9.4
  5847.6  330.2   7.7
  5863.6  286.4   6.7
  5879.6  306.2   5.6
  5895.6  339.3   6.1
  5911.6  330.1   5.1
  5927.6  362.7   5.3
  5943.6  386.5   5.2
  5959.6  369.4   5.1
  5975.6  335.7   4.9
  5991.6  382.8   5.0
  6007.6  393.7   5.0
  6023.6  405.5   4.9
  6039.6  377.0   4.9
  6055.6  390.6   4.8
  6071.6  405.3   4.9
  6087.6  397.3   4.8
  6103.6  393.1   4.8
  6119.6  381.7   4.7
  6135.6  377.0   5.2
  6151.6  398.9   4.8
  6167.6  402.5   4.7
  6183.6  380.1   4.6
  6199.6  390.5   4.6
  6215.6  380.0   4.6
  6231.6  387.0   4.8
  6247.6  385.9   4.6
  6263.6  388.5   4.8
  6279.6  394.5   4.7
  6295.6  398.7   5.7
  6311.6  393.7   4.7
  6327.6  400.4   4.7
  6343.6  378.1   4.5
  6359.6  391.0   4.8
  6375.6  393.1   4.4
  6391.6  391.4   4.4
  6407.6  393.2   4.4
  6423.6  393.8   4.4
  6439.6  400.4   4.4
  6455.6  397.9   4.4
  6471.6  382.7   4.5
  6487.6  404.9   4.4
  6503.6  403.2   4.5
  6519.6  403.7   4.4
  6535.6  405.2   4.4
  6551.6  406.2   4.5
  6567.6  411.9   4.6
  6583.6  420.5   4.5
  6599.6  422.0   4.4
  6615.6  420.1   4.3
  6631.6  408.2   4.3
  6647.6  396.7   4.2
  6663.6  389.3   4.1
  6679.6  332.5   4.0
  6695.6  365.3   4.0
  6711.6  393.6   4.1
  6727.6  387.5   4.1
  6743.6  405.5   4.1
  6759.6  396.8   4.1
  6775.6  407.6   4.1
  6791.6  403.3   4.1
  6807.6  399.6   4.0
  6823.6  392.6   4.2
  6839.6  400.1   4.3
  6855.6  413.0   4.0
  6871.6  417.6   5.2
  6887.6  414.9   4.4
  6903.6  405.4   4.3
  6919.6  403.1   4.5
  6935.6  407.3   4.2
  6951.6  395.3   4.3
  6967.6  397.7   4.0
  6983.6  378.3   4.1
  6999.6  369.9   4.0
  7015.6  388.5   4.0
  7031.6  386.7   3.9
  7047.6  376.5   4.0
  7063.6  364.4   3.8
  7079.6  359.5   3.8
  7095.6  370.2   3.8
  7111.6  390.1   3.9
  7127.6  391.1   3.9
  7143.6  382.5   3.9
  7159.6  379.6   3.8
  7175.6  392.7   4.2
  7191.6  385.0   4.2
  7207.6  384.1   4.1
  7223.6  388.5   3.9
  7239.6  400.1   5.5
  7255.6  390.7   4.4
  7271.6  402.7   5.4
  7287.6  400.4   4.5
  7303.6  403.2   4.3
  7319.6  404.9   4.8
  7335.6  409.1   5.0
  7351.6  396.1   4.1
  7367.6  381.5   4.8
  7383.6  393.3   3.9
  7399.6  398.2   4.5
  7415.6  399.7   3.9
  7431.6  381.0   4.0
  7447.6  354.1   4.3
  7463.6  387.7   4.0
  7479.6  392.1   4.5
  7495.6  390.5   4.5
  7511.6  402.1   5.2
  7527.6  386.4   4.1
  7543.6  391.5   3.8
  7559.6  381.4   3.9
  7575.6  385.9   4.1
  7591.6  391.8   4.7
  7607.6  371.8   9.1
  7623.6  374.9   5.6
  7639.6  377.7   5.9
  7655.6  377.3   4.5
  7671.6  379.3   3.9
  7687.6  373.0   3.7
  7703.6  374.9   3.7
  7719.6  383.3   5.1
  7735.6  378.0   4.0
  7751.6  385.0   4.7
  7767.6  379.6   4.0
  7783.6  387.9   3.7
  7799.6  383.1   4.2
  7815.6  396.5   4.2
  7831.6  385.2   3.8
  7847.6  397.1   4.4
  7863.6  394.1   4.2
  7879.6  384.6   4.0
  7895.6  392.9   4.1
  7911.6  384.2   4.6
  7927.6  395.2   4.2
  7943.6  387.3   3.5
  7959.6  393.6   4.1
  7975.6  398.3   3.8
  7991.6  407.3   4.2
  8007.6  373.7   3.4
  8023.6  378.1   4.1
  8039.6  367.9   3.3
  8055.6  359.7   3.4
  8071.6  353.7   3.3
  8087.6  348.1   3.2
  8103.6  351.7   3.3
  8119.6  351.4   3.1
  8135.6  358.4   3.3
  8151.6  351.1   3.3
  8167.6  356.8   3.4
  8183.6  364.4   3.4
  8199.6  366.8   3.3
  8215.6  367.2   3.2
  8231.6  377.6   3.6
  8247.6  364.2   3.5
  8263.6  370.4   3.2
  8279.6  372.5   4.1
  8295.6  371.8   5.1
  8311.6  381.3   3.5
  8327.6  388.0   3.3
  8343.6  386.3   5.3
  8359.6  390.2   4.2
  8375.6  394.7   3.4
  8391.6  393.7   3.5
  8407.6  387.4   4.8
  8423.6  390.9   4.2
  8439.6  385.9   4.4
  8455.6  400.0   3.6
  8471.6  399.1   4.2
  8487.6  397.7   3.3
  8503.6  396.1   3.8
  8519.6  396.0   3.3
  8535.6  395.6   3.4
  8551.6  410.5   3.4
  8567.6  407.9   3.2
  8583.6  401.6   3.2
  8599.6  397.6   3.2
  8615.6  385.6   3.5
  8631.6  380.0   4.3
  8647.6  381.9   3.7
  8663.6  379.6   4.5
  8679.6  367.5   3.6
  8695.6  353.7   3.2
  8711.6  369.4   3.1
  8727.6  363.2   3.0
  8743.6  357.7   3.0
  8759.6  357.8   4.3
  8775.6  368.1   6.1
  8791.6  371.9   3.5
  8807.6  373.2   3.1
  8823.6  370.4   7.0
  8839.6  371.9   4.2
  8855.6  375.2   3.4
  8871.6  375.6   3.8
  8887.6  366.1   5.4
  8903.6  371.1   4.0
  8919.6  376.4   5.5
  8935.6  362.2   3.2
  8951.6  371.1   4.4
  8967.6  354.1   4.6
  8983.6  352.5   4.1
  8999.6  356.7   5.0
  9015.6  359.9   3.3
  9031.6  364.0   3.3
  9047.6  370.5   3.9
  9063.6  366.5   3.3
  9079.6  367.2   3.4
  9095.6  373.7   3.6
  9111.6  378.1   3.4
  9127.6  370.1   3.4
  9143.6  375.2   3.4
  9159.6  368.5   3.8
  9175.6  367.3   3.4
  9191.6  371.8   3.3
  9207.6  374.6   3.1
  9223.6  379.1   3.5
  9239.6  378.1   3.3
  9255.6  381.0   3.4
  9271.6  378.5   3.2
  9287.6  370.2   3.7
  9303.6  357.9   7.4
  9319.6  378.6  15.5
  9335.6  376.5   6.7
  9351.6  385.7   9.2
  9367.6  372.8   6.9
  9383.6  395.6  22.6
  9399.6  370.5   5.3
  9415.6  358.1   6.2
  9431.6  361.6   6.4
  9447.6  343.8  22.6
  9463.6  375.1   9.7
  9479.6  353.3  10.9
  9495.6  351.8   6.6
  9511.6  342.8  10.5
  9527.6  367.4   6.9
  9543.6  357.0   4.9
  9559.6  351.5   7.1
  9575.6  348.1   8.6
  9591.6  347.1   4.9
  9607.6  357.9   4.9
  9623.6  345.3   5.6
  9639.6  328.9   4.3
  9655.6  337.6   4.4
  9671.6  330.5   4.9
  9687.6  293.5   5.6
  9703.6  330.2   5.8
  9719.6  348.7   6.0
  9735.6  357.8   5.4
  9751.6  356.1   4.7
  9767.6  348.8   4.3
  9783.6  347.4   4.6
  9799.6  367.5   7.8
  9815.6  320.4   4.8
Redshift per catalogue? 0.13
